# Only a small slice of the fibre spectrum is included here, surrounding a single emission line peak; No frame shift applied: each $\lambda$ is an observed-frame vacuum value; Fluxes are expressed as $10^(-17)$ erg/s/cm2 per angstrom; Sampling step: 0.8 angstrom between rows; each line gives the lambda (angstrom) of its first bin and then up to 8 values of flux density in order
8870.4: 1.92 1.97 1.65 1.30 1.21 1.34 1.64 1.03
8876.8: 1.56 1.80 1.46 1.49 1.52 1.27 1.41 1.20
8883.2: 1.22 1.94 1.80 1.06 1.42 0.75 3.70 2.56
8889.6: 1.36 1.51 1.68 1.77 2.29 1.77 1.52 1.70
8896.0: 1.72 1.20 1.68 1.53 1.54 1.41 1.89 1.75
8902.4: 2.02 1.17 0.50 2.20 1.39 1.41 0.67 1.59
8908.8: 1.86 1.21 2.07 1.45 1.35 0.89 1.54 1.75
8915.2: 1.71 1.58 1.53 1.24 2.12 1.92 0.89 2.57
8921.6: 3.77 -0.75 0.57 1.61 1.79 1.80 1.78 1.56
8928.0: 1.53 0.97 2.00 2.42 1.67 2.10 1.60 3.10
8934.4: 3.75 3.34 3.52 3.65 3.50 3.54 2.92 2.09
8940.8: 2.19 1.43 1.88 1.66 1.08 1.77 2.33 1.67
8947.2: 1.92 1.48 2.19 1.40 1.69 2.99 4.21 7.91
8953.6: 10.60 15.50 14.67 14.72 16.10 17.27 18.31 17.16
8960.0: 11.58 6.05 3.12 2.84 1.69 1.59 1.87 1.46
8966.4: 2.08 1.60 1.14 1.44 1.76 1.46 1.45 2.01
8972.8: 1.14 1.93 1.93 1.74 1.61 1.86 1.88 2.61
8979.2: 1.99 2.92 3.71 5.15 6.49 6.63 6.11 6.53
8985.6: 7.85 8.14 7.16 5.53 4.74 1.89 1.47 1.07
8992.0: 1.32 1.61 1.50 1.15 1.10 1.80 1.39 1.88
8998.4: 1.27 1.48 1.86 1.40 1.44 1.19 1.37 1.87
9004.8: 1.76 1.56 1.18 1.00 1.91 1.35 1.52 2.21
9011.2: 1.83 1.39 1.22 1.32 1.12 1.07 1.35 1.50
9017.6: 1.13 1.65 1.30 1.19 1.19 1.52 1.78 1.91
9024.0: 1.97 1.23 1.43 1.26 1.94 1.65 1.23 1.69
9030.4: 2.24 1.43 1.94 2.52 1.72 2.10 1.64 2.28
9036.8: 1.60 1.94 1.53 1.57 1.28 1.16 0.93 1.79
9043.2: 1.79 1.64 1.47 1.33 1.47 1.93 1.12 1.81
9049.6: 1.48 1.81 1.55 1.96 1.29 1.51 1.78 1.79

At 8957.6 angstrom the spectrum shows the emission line H-alpha 6563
